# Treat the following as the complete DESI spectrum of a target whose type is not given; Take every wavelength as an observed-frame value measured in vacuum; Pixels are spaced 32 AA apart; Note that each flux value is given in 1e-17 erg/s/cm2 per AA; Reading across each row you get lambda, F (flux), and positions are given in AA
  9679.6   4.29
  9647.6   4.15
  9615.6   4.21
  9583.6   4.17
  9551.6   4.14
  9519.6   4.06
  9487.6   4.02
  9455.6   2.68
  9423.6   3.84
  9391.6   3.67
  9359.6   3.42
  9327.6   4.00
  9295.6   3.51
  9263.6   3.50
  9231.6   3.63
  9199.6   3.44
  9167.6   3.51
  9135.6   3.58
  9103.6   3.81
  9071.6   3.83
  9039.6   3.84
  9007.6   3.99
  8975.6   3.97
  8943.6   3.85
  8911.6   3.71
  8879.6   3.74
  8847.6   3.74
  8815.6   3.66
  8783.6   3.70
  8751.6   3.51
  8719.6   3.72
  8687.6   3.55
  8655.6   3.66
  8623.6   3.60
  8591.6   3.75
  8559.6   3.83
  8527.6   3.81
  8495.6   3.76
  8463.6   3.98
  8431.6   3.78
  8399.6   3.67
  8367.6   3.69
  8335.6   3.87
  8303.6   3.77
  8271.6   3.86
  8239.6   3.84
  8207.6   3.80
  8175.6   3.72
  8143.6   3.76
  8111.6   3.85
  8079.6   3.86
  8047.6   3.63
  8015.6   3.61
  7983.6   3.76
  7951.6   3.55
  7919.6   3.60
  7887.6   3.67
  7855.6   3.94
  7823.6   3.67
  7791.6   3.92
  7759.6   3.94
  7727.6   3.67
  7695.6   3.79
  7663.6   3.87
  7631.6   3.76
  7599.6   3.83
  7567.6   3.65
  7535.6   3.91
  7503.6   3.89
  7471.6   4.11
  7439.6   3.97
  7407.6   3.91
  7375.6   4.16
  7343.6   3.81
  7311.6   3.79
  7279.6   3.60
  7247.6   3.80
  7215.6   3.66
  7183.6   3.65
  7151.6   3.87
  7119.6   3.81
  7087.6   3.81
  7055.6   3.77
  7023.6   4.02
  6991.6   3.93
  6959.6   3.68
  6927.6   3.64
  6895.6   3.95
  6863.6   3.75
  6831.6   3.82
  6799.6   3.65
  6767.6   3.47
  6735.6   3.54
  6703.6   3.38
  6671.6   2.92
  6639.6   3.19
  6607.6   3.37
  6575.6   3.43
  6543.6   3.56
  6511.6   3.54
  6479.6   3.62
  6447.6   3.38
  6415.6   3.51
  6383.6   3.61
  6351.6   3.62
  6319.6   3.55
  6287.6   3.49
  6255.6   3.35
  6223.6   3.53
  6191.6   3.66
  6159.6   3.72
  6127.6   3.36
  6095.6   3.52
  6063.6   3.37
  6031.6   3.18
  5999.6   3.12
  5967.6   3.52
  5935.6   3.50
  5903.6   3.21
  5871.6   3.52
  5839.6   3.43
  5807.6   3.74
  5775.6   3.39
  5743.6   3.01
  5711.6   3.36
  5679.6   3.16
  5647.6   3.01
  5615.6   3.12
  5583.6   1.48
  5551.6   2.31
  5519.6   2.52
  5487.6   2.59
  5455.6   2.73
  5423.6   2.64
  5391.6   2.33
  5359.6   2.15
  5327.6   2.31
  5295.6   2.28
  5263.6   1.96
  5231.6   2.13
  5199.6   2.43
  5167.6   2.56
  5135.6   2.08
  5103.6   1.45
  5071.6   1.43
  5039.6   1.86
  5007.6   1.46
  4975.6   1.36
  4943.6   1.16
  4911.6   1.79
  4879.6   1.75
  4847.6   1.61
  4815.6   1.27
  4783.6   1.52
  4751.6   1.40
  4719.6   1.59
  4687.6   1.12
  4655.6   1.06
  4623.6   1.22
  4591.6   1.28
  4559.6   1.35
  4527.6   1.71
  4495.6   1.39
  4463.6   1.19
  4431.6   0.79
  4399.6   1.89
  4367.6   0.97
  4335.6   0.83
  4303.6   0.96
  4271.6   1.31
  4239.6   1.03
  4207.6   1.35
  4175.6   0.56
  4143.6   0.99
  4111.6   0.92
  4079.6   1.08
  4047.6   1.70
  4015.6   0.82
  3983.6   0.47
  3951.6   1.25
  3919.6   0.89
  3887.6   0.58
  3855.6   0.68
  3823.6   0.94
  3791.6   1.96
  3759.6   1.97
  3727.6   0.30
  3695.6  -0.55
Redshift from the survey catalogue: 0.29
